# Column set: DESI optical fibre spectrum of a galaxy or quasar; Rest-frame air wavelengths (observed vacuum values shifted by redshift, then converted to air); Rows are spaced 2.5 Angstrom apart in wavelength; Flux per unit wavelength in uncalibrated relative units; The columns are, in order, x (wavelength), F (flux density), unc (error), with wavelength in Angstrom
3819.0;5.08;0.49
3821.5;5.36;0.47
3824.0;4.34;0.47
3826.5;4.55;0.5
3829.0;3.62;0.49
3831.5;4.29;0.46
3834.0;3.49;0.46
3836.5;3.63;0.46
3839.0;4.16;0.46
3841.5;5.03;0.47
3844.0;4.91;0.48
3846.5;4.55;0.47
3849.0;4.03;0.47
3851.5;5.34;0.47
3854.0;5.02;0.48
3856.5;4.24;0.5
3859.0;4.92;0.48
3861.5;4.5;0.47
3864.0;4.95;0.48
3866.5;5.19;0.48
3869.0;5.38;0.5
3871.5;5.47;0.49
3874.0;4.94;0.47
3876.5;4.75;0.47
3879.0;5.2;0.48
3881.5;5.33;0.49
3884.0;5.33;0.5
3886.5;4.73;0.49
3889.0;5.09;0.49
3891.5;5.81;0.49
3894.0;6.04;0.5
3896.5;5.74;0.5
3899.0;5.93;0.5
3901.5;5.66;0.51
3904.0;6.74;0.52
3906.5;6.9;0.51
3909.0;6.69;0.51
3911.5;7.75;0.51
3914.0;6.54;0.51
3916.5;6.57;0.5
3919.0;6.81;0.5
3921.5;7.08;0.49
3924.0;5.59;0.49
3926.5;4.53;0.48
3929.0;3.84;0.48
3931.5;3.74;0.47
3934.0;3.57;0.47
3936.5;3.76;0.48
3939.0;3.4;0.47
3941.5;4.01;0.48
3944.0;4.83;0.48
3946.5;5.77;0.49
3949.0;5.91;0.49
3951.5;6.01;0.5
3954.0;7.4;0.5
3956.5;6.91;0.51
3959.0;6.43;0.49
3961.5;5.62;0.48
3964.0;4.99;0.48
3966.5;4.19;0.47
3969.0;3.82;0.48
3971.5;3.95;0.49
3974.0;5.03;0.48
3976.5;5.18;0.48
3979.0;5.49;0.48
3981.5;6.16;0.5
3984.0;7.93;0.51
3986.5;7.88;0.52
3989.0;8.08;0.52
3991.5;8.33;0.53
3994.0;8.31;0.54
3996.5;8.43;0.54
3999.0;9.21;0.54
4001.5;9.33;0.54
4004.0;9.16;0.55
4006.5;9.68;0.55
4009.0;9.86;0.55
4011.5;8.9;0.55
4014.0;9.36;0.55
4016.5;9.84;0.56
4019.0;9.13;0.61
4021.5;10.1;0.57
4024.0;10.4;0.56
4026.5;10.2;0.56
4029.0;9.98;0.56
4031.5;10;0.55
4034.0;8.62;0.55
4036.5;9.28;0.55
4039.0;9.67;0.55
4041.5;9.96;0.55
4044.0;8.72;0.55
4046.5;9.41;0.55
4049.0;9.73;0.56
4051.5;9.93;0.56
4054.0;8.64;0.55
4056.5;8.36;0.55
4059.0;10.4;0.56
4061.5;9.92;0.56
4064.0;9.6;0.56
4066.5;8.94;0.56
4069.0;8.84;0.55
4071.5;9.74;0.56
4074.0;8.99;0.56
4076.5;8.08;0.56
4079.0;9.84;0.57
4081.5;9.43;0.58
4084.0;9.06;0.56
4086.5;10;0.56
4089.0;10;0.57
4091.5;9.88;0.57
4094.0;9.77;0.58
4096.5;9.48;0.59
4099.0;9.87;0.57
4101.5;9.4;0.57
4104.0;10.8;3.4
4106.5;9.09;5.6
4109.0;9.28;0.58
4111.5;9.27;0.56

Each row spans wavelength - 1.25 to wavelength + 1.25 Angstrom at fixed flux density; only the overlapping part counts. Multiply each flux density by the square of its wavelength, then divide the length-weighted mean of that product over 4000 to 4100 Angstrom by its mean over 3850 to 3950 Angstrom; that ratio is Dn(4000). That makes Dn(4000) 1.92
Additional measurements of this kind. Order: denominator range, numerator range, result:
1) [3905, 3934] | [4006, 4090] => 1.71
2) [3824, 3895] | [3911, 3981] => 1.15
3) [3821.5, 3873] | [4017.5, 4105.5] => 2.31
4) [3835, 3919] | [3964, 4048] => 1.64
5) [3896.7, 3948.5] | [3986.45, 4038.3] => 1.77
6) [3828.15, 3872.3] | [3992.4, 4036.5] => 2.23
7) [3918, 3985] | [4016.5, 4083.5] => 1.89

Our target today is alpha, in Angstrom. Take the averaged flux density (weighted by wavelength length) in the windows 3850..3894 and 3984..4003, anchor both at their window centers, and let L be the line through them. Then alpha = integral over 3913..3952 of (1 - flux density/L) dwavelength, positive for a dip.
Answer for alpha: 9.5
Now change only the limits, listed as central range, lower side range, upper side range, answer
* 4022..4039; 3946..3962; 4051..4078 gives -2.93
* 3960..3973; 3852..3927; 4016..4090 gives 5.04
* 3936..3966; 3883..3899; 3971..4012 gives 6.25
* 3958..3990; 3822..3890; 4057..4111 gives 6.64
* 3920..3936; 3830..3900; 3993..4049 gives 4.77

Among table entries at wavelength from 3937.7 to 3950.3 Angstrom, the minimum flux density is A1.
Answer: 3.4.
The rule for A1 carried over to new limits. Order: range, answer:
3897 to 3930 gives 3.84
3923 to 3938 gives 3.57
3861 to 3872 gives 4.5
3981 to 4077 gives 6.16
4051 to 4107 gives 8.08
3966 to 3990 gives 3.82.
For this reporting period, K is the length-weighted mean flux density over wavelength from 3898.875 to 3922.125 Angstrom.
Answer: 6.69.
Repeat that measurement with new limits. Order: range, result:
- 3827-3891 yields 4.73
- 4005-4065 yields 9.57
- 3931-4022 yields 6.75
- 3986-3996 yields 8.19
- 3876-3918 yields 5.96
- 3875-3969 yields 5.52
